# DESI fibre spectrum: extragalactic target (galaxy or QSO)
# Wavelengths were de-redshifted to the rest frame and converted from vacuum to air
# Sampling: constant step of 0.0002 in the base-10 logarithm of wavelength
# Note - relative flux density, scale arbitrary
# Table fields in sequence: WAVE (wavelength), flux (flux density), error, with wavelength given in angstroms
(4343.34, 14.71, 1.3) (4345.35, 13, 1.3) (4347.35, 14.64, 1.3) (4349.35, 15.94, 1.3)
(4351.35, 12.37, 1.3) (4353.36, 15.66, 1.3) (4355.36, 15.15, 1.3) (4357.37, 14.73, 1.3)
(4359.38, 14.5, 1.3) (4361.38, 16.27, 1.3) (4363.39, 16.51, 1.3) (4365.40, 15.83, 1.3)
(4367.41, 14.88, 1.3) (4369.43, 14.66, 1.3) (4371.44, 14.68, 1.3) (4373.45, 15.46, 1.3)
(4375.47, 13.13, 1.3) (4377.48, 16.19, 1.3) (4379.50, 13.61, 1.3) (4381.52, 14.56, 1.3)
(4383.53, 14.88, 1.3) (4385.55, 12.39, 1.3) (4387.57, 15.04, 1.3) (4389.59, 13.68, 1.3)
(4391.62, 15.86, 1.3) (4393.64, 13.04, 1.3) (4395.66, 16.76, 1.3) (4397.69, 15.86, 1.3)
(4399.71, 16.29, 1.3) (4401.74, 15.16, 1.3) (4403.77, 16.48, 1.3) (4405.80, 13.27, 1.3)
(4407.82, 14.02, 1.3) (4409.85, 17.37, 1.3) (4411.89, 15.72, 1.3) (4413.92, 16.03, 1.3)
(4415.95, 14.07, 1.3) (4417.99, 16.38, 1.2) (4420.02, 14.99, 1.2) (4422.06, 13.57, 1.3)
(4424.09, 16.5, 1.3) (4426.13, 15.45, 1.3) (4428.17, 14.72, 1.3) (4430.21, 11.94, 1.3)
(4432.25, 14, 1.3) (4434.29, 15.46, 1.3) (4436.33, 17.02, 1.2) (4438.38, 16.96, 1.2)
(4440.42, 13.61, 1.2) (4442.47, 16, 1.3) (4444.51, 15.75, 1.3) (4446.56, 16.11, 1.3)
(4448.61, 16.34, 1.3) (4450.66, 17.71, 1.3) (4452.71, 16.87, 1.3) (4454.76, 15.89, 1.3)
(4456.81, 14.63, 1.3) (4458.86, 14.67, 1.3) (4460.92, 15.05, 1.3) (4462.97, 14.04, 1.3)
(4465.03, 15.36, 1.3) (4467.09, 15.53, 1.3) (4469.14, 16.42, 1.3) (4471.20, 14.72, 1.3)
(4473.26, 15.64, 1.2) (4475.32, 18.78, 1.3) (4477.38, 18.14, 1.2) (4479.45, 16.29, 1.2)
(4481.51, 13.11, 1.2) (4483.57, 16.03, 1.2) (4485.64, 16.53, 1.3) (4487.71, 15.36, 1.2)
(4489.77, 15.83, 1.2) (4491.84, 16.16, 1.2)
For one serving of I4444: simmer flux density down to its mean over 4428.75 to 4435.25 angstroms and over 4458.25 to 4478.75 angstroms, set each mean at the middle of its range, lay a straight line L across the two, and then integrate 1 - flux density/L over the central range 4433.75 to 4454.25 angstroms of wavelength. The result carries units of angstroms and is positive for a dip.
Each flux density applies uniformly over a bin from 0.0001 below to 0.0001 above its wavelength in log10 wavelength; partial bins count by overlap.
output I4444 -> -2.38 angstroms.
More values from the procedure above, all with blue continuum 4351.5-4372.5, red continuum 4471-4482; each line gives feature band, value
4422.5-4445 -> 1.1 angstroms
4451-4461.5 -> 0.4 angstroms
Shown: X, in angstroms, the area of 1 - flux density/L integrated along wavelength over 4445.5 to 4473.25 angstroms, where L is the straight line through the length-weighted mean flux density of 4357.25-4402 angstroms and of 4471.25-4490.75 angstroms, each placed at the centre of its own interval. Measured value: 0.39 angstroms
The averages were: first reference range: 15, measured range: 15.6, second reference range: 16.1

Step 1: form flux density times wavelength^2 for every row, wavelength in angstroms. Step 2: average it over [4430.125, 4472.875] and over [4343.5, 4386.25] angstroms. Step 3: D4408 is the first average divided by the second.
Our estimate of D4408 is 1.1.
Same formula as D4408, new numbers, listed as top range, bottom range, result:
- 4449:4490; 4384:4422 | 1.08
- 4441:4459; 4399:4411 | 1.06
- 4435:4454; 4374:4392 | 1.16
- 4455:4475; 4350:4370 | 1.06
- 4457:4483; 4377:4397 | 1.11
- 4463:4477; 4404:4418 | 1.08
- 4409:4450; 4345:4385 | 1.07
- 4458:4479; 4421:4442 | 1.08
